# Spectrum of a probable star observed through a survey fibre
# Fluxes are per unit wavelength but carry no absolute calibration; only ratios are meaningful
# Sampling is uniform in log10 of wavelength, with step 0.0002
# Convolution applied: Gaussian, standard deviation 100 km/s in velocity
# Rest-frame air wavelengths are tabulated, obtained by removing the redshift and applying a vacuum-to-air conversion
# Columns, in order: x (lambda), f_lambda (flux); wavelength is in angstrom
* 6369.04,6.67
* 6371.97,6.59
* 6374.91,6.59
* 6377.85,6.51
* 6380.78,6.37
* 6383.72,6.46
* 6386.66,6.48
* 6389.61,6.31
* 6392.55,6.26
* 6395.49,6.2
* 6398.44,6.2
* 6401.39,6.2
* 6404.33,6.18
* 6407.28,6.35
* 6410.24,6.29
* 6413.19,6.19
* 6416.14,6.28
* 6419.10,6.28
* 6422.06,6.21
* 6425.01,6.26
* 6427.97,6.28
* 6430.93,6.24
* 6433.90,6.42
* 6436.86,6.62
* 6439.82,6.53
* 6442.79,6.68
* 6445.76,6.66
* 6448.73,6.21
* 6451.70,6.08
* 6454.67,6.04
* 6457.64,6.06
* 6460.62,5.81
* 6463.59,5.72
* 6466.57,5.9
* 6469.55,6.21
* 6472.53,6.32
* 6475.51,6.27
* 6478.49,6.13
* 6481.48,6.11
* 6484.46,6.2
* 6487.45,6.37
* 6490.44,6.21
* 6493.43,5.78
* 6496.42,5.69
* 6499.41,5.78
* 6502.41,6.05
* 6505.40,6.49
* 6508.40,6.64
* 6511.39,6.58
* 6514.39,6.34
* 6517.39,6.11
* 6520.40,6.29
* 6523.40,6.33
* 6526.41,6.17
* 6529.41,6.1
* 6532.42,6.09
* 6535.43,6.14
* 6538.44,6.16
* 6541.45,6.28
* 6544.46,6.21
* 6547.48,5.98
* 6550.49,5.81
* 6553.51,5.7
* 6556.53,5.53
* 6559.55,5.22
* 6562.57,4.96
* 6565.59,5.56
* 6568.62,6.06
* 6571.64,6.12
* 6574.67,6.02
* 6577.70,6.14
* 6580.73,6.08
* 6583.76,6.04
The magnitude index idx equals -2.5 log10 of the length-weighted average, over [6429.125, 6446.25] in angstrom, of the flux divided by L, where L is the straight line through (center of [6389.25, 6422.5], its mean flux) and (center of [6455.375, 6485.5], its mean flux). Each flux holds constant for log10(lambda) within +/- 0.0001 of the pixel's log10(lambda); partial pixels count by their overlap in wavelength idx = -0.060 mag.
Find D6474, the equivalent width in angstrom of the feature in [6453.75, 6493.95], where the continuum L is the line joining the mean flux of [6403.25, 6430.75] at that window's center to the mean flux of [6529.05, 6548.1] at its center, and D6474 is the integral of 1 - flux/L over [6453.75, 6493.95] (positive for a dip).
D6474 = 0.8 angstrom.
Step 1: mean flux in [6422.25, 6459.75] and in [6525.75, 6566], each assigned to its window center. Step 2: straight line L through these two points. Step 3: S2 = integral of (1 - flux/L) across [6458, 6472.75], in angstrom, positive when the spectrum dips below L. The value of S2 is 0.6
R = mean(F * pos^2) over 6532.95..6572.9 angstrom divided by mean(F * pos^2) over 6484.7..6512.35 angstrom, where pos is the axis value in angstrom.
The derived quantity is 0.96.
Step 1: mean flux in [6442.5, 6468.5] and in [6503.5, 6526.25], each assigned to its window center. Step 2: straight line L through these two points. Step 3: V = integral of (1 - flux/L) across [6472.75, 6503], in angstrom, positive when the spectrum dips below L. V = 0.9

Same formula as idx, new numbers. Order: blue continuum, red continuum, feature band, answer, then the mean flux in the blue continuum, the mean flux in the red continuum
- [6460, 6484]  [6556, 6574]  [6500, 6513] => -0.09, 6.08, 5.6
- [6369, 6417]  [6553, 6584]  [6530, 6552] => -0.04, 6.35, 5.76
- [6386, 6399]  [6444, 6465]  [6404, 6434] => -0.01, 6.28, 6.09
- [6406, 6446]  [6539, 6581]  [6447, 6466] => 0.05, 6.37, 5.83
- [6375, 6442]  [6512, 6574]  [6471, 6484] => -0.01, 6.33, 5.97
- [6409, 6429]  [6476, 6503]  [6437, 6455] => -0.04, 6.26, 6.04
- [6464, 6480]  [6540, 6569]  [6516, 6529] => -0.06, 6.13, 5.72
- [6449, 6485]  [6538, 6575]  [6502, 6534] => -0.07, 6.07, 5.8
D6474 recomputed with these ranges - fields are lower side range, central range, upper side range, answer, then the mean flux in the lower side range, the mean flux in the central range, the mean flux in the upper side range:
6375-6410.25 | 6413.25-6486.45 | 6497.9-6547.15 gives 0.64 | 6.33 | 6.23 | 6.23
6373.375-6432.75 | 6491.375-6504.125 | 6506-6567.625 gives 0.52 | 6.31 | 5.85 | 6.02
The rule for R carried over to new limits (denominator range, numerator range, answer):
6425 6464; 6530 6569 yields 0.96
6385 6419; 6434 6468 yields 1.01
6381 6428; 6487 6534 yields 1.02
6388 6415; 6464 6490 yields 1.01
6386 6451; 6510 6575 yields 0.98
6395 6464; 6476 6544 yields 1.01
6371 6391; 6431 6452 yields 1.02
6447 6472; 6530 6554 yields 1.03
